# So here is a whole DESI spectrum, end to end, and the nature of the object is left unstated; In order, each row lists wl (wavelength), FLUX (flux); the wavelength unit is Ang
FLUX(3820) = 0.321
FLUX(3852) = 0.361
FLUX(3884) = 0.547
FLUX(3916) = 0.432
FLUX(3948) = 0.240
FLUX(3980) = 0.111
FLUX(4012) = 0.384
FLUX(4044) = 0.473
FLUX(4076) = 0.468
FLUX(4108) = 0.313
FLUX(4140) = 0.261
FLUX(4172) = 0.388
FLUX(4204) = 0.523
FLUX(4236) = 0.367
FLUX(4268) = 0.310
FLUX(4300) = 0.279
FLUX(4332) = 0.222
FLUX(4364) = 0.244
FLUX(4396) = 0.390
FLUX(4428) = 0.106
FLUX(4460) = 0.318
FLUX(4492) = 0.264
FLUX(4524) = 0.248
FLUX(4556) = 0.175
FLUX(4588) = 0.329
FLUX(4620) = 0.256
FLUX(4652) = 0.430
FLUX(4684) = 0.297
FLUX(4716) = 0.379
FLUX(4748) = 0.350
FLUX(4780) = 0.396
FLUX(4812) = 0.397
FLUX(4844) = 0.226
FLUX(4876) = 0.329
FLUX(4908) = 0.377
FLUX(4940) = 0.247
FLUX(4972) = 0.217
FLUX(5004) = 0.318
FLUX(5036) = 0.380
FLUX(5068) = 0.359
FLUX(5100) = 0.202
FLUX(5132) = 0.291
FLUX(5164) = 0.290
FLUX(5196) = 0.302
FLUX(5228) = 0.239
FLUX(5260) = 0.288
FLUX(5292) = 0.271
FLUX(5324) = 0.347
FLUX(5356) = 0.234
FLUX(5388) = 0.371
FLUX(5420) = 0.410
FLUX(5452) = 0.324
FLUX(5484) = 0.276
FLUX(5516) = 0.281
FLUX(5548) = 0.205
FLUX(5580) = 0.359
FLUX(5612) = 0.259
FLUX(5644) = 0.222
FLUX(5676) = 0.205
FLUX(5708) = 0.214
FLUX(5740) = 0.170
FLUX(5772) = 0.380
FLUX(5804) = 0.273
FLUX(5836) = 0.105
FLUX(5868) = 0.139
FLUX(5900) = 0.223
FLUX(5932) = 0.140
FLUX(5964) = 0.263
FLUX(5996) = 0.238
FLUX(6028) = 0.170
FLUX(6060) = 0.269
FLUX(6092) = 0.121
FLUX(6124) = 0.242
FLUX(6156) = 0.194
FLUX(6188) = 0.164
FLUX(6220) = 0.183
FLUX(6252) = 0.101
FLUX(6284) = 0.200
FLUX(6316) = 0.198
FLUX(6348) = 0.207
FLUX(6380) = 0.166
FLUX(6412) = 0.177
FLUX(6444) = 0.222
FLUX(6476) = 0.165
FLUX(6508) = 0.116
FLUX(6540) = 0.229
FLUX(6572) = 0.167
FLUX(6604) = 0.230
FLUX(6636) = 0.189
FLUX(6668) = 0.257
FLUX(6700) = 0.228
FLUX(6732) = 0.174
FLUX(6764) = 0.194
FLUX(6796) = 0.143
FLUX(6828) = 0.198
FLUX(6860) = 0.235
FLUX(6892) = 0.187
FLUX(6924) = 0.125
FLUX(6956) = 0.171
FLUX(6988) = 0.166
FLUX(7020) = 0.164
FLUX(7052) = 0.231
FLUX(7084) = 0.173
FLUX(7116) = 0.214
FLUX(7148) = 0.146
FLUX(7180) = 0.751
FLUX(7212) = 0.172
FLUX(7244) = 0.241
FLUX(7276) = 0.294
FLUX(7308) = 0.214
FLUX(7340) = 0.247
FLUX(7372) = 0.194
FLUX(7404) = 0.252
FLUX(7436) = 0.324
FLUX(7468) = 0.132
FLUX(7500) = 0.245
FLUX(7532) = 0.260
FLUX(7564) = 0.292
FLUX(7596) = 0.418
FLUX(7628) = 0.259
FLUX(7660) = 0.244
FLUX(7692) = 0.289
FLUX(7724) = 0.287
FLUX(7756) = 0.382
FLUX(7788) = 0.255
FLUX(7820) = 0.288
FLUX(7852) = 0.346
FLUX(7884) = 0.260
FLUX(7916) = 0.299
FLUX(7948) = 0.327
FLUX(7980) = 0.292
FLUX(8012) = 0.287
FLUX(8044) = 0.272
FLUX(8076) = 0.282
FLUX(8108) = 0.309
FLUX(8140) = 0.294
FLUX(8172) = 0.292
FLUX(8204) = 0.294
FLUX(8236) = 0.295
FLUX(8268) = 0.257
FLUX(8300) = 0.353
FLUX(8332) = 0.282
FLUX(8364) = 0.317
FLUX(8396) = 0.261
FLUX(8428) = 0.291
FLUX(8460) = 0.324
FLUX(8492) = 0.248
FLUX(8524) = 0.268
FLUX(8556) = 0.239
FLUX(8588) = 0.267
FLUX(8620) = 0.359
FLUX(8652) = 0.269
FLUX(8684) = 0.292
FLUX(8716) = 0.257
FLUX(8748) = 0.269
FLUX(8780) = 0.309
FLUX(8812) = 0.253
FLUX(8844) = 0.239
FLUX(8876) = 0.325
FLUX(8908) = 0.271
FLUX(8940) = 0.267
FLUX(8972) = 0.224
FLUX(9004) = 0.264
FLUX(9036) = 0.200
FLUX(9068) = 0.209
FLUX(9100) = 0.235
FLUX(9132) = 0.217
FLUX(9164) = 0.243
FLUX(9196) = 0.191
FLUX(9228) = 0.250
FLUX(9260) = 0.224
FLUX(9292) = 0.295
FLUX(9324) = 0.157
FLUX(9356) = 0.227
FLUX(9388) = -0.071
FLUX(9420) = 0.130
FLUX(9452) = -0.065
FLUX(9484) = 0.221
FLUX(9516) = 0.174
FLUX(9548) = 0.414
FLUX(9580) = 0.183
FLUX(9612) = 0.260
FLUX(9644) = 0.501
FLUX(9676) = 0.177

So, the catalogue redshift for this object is 0.92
